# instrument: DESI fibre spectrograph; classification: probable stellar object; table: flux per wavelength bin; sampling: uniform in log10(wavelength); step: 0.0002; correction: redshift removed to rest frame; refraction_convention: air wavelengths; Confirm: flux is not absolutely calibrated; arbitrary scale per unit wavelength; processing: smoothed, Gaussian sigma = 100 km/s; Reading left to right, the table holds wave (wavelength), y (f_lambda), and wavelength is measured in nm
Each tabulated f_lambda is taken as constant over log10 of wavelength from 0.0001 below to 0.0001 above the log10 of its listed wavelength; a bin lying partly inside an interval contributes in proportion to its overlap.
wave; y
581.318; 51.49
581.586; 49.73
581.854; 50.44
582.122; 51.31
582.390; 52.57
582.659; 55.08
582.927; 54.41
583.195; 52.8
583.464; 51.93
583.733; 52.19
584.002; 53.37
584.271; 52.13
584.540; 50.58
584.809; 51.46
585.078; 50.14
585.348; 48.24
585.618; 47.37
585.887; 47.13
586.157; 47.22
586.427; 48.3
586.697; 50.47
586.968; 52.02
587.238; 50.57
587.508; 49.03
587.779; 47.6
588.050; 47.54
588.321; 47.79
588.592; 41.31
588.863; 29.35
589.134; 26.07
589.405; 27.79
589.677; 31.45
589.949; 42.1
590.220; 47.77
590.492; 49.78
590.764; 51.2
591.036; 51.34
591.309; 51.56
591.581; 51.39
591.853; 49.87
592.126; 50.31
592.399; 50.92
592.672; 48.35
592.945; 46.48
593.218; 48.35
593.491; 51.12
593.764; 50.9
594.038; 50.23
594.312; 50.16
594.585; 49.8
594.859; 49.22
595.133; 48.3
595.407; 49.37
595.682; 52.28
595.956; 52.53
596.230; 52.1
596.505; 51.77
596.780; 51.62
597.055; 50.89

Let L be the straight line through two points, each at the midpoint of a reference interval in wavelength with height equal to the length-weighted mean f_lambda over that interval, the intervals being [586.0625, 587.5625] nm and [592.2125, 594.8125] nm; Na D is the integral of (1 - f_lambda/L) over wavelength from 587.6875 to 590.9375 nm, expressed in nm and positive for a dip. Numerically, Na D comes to 0.577 nm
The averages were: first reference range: 49.7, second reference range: 49.6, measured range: 40.8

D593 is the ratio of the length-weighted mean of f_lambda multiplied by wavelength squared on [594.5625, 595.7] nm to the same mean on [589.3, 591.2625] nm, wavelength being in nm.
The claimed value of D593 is 1.15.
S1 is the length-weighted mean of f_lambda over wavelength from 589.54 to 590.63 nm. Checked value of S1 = 42.8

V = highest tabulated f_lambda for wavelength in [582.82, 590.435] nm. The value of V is 54.41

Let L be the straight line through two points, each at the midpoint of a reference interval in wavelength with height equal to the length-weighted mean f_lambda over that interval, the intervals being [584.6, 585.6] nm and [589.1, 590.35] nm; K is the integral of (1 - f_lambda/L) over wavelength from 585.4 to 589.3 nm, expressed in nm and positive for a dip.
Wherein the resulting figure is -0.18 nm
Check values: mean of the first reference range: 49.7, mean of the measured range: 45.1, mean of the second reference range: 35.7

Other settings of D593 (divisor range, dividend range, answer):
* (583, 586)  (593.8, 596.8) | 1.03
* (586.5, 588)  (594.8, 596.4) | 1.05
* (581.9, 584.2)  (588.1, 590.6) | 0.74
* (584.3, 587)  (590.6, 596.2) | 1.05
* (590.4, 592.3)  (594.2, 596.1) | 1.00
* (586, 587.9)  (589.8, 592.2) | 1.02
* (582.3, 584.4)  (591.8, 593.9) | 0.96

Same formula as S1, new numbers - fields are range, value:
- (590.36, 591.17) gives 50.8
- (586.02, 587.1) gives 49.5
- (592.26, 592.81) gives 49.6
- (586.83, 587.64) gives 50.6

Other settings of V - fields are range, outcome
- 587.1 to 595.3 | 51.56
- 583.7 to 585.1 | 53.37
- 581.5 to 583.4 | 55.08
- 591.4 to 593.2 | 51.39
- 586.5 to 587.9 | 52.02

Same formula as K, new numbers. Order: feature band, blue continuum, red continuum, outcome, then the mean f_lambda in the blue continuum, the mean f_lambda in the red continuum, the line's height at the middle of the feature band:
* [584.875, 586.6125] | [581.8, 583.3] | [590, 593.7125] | 0.12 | 52.9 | 49.7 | 51.8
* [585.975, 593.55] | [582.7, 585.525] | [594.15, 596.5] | 0.77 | 51.8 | 50.5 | 51.2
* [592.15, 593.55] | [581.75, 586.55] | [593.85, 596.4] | 0.04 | 50.9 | 50.5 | 50.6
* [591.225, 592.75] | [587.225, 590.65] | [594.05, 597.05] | -0.16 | 41.1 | 50.7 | 45.5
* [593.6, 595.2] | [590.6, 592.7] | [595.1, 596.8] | 0.04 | 50.7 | 51.3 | 51.1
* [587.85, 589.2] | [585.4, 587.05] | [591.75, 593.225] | 0.26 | 48.6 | 49.1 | 48.8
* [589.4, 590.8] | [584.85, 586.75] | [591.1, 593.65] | 0.20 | 48.5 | 49.9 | 49.4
